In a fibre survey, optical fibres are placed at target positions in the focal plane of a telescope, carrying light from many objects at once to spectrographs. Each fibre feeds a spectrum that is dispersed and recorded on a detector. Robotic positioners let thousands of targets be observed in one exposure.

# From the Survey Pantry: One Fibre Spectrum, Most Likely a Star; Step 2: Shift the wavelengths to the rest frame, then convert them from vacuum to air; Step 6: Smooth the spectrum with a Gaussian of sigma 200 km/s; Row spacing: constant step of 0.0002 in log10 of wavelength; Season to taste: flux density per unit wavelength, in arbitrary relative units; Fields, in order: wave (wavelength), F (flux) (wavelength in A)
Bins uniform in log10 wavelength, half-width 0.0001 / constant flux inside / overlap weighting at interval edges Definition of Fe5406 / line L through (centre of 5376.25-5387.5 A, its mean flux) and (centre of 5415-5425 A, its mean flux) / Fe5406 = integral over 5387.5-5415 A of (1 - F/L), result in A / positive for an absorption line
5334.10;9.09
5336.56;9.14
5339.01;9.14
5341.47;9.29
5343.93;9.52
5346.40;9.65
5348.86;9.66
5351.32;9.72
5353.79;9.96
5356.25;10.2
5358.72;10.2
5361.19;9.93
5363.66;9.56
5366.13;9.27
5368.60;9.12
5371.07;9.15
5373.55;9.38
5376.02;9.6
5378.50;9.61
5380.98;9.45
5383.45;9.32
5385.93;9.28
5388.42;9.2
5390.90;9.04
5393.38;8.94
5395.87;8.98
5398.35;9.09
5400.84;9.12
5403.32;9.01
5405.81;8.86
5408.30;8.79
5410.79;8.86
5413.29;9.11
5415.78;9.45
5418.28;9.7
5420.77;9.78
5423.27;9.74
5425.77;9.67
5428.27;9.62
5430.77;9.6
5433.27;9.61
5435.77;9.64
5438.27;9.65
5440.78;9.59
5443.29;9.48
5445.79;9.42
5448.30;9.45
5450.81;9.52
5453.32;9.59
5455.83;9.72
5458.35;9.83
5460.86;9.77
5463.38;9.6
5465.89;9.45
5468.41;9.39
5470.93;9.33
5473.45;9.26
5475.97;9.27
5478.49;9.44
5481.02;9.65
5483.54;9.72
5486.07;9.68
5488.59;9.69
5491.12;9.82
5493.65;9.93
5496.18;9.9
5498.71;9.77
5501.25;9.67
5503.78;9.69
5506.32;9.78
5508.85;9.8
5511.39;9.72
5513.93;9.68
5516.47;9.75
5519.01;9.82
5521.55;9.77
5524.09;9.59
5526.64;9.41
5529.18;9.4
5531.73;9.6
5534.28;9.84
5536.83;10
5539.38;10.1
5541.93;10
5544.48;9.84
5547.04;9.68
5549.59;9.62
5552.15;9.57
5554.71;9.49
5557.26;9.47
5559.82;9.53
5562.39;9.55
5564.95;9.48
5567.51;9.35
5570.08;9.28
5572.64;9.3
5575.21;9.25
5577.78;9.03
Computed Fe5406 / 1.6 A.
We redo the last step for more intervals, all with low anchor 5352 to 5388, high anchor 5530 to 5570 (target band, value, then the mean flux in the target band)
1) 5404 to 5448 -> 0.7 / 9.44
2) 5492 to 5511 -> -0.3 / 9.79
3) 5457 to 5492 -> 0.2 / 9.56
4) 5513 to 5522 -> -0.1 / 9.76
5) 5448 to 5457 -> 0.0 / 9.58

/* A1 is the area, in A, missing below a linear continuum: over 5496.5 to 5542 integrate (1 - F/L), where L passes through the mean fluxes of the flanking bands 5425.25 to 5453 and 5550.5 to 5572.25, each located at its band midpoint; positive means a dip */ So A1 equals -1.2 A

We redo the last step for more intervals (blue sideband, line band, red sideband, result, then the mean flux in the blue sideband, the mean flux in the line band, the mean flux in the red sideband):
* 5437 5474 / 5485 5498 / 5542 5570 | -0.3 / 9.54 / 9.81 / 9.56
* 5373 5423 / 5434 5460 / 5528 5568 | -0.6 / 9.24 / 9.59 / 9.66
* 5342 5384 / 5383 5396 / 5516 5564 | 0.7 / 9.61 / 9.12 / 9.68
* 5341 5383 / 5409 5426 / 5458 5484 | 0.2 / 9.6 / 9.44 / 9.5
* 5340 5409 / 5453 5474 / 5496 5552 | 0.1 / 9.39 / 9.56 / 9.74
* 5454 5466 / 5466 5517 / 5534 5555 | 0.5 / 9.69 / 9.64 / 9.8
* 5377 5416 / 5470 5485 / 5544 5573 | -0.2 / 9.13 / 9.45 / 9.51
